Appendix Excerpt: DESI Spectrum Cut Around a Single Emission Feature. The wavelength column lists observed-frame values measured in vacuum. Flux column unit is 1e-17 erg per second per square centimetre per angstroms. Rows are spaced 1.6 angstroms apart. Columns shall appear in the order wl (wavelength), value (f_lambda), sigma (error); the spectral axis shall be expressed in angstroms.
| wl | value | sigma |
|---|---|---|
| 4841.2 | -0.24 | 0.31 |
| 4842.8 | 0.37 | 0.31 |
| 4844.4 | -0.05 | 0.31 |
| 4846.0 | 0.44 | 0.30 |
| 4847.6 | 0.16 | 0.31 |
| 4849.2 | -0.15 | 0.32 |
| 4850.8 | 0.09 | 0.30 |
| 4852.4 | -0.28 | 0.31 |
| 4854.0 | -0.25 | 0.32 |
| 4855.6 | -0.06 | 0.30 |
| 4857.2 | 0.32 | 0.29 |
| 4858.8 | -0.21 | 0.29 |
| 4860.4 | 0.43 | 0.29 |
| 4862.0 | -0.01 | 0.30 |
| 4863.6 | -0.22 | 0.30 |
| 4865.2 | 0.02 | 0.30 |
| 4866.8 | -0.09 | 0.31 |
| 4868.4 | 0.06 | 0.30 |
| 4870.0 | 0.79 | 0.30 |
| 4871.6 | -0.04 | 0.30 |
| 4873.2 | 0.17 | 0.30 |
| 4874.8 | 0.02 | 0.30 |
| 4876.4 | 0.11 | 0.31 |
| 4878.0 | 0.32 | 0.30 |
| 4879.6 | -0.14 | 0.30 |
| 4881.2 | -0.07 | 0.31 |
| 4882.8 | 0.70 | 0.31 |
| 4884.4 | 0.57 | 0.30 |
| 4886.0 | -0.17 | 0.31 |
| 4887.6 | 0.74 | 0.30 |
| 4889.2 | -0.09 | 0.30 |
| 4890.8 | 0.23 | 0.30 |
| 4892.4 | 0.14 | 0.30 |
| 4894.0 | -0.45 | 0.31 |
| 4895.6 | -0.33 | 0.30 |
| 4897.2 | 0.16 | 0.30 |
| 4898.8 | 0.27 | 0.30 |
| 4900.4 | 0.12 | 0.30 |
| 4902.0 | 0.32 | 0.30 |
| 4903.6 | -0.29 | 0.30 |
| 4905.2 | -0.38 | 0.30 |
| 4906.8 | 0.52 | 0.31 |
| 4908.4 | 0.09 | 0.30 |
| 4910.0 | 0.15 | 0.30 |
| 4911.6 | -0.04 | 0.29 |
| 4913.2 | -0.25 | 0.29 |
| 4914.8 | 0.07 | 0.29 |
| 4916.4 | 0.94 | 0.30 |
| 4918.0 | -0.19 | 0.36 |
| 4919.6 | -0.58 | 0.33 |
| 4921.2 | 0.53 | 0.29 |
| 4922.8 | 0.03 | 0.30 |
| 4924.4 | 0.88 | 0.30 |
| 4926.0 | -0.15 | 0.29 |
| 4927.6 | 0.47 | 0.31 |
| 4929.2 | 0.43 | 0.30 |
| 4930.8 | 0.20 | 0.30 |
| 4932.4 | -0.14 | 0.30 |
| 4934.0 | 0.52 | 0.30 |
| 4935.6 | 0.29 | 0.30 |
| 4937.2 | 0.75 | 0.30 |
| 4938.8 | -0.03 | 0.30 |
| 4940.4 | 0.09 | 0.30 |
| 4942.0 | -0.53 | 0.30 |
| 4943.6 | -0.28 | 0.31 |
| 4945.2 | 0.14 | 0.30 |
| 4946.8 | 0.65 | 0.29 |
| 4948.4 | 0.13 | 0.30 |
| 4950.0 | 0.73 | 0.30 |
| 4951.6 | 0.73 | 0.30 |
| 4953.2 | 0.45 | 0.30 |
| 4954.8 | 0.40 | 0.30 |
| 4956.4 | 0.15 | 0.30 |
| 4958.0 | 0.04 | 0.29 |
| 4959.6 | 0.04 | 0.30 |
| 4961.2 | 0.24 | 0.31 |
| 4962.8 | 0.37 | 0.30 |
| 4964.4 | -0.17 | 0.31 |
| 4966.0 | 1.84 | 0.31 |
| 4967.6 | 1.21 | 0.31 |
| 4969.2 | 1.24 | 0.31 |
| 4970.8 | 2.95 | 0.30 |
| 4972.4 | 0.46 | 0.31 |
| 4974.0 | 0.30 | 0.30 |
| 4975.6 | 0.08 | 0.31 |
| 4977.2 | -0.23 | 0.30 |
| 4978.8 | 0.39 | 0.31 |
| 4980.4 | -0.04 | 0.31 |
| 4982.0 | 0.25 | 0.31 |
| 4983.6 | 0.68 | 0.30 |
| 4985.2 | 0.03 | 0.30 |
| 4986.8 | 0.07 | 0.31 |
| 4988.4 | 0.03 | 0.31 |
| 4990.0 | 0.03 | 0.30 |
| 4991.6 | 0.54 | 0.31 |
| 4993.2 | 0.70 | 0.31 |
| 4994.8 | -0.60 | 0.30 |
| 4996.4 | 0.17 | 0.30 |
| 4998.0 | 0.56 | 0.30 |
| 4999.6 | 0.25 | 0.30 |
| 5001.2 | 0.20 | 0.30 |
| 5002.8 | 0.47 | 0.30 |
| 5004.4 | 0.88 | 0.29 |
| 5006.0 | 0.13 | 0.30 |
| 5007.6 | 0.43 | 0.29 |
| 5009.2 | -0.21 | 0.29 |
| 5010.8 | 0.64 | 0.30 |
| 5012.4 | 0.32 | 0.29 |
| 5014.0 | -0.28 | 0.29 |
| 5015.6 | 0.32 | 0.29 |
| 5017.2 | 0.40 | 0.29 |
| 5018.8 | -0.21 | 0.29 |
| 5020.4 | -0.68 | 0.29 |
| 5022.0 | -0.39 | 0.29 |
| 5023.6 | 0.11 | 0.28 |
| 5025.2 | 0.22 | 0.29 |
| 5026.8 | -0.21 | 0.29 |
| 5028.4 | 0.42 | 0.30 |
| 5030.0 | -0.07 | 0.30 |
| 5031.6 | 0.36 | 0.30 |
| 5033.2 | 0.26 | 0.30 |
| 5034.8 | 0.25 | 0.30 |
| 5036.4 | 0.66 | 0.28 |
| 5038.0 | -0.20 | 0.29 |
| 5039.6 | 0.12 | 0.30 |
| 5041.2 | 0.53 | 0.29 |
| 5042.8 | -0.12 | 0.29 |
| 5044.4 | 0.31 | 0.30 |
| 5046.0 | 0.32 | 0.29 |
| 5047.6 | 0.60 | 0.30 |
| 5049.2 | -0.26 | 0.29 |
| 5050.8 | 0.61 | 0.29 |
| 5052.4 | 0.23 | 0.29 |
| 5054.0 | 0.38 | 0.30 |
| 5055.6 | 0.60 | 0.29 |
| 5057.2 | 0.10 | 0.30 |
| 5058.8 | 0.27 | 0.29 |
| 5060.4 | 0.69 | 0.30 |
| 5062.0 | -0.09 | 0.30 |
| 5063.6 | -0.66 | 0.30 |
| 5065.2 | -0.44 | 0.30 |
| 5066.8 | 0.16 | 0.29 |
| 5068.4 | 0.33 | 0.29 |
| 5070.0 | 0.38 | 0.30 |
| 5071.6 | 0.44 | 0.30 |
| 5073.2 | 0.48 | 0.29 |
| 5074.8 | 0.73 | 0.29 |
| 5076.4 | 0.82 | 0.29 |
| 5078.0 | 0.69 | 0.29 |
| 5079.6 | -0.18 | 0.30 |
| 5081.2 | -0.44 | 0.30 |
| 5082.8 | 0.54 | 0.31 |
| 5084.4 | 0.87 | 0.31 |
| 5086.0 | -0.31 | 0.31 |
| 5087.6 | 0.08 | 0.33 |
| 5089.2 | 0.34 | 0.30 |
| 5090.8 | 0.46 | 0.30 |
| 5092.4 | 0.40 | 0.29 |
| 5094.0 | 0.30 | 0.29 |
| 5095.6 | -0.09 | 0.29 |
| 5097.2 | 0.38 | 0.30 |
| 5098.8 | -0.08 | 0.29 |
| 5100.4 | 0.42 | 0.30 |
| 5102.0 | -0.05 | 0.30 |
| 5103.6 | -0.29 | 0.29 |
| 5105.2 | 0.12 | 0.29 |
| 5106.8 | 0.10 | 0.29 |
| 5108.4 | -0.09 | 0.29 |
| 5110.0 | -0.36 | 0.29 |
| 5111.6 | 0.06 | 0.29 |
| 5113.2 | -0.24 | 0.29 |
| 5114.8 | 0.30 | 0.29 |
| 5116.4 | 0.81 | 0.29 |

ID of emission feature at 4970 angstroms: [O II]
